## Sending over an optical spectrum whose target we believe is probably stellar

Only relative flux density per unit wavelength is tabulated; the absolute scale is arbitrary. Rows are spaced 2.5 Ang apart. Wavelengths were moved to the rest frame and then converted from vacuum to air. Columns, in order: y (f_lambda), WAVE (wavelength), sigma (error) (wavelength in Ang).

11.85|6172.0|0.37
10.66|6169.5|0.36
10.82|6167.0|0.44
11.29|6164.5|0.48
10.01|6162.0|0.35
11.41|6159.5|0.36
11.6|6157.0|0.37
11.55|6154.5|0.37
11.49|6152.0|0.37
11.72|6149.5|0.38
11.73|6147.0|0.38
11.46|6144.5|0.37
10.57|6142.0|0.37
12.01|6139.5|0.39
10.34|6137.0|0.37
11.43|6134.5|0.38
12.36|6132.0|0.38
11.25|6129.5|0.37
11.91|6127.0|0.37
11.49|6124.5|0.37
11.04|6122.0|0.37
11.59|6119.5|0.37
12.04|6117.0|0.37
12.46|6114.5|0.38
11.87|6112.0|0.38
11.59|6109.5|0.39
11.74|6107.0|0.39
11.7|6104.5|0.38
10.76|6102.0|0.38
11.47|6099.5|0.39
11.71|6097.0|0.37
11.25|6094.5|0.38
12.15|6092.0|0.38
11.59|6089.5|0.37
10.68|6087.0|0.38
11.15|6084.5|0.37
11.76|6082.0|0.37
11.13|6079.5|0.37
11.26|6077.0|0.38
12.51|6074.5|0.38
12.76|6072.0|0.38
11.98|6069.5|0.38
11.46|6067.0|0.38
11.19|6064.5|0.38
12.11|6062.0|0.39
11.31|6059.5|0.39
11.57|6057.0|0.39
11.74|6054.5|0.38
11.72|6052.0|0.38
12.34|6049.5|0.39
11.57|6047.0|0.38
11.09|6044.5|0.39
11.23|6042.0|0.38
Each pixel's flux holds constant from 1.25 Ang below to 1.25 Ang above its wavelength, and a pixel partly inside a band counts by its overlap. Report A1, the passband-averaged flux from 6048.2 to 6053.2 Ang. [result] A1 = 12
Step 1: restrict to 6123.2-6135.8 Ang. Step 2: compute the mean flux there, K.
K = 11.7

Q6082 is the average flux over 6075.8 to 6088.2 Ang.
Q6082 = 11.2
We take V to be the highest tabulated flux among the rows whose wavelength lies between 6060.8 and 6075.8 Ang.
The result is 12.76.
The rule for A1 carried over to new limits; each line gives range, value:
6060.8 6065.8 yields 11.6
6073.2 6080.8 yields 11.6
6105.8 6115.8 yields 11.9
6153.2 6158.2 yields 11.6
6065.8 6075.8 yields 12.2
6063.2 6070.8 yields 11.6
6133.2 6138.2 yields 10.9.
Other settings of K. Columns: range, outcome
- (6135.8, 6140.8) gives 11.2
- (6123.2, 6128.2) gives 11.7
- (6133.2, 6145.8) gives 11.2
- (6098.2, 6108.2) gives 11.4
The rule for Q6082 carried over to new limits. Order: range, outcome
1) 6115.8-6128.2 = 11.6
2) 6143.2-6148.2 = 11.6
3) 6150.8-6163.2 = 11.2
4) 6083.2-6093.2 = 11.4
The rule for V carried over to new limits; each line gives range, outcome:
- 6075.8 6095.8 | 12.15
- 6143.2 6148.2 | 11.73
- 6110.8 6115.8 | 12.46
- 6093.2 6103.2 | 11.71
